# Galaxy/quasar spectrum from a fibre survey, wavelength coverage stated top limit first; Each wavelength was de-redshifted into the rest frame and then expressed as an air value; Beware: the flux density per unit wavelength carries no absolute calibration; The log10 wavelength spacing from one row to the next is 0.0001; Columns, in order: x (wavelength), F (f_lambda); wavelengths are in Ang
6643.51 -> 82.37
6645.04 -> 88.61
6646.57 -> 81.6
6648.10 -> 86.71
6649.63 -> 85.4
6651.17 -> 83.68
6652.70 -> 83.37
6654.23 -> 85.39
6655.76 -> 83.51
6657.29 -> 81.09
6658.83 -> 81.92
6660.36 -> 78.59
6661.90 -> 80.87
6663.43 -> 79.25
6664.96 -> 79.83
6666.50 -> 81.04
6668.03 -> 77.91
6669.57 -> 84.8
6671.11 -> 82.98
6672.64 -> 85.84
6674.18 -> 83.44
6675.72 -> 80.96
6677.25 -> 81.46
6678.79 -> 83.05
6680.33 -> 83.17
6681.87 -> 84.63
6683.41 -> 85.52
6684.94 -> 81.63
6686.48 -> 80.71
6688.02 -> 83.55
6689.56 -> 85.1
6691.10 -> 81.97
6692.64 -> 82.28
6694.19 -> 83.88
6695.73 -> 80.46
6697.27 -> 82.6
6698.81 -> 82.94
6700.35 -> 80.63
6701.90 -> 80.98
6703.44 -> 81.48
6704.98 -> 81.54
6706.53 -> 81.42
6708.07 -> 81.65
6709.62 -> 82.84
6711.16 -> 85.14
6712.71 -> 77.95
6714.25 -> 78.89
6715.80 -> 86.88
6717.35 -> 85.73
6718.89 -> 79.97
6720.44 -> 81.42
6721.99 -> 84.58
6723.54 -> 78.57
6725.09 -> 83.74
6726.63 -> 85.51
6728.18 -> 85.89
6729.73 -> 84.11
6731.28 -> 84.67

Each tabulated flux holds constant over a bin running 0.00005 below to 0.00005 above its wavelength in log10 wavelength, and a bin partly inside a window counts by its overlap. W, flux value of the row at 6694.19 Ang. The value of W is 83.88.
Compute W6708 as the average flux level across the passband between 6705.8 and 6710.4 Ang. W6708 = 82.1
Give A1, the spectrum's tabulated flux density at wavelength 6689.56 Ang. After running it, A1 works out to 85.1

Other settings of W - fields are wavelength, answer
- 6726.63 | 85.51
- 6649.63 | 85.4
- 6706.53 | 81.42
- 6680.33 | 83.17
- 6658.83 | 81.92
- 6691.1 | 81.97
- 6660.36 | 78.59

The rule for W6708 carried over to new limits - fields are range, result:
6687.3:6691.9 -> 83.6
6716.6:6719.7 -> 82.9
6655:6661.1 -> 81.3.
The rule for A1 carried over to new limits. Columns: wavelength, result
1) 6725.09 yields 83.74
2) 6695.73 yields 80.46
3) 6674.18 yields 83.44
